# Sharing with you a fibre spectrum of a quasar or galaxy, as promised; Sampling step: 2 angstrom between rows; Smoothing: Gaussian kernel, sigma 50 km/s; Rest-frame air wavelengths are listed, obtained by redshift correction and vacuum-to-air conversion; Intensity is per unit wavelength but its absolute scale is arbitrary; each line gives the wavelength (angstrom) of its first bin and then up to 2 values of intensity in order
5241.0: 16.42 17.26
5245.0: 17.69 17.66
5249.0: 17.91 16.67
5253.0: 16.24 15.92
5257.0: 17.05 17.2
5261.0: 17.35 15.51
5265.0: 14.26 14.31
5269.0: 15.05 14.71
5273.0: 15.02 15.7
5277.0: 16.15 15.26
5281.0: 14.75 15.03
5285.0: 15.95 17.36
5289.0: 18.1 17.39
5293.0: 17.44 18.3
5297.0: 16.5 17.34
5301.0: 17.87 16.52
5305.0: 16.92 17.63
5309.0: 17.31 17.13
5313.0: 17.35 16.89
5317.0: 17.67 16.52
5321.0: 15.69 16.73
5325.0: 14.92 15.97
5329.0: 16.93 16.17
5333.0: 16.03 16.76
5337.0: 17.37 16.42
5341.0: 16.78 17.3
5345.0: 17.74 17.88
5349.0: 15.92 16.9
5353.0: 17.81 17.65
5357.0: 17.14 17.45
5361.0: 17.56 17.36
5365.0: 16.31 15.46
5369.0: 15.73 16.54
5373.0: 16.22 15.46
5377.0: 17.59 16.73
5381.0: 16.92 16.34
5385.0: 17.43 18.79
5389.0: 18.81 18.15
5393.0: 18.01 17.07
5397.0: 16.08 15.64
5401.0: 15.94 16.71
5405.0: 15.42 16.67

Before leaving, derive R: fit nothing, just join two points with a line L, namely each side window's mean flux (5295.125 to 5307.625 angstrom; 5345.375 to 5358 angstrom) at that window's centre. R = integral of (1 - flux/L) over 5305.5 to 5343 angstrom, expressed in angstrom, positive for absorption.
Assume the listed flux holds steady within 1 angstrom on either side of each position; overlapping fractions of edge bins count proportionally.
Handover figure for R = 1.1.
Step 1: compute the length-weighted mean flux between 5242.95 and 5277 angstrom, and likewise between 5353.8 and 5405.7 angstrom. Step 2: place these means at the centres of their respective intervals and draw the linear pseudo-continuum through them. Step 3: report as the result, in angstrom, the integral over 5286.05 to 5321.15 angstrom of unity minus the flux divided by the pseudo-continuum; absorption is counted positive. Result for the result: -1.8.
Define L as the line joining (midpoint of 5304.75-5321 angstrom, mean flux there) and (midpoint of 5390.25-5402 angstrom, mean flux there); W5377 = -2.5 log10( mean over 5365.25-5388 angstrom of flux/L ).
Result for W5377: 0.014 mag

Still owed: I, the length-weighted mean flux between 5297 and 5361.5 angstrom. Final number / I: 16.9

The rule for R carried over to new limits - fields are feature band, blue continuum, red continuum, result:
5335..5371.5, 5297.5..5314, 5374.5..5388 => 0.39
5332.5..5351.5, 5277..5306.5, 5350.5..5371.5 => -0.07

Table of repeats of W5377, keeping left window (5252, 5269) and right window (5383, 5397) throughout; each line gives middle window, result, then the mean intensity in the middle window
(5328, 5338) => 0.02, 16.7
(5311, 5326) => 0.01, 16.6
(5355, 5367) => 0.02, 17.1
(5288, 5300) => -0.07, 17.5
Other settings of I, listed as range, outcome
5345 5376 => 16.8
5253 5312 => 16.4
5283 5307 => 17.2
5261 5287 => 15.3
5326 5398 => 17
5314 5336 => 16.4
